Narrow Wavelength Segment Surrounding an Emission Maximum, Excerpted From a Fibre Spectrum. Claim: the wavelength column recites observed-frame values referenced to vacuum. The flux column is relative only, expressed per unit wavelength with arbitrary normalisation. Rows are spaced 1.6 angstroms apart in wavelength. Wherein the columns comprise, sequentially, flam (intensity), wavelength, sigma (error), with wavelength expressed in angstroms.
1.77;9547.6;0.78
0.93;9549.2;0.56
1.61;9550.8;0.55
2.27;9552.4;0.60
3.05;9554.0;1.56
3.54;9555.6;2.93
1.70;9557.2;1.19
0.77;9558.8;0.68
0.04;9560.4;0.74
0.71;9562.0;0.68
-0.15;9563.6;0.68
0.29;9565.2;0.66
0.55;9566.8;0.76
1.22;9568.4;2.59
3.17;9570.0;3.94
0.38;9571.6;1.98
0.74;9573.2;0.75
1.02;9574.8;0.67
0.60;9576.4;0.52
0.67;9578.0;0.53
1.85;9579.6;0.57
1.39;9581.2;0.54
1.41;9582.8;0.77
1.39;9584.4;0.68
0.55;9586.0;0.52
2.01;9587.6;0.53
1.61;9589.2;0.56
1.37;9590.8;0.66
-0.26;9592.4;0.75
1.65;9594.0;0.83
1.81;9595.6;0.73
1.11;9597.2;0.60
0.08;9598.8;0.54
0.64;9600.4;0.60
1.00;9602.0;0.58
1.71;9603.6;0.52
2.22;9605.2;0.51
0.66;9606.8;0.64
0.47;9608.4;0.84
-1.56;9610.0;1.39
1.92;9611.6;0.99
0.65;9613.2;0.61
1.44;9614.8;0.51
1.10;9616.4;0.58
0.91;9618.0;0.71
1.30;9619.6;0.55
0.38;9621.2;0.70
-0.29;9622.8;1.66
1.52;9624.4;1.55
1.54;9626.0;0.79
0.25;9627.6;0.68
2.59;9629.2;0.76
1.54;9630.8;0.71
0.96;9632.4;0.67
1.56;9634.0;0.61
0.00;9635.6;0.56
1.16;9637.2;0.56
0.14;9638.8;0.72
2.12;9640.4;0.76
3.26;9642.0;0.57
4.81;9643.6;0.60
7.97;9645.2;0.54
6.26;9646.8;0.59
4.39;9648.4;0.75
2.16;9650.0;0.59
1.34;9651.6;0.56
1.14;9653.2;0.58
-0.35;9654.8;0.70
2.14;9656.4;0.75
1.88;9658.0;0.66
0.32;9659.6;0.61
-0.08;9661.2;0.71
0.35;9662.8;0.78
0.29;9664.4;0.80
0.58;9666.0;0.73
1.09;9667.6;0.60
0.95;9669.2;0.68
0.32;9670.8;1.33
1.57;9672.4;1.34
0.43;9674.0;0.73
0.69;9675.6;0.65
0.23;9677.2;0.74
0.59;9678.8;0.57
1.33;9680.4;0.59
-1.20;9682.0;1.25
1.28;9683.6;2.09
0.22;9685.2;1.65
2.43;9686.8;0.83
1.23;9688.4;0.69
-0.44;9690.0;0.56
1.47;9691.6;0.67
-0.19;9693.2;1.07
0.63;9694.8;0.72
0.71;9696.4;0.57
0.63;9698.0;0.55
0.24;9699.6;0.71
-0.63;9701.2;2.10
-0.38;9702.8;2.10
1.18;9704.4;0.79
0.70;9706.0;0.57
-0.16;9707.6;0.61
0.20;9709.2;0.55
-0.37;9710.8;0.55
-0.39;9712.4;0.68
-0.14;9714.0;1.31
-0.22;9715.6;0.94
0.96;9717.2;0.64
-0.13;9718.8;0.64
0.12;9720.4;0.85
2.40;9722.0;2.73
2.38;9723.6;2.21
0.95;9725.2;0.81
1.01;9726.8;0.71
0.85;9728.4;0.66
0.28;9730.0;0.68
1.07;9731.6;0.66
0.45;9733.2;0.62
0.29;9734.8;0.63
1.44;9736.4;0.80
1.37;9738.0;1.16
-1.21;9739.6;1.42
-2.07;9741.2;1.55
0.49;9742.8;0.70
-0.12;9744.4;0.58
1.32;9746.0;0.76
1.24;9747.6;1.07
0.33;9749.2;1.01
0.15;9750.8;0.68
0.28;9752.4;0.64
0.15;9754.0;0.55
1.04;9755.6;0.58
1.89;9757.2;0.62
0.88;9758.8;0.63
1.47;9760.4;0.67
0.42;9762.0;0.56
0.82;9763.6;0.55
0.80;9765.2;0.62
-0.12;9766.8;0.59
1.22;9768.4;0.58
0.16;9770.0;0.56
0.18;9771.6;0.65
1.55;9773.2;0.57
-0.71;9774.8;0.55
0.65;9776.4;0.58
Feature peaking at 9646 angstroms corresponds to [O III] 5007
